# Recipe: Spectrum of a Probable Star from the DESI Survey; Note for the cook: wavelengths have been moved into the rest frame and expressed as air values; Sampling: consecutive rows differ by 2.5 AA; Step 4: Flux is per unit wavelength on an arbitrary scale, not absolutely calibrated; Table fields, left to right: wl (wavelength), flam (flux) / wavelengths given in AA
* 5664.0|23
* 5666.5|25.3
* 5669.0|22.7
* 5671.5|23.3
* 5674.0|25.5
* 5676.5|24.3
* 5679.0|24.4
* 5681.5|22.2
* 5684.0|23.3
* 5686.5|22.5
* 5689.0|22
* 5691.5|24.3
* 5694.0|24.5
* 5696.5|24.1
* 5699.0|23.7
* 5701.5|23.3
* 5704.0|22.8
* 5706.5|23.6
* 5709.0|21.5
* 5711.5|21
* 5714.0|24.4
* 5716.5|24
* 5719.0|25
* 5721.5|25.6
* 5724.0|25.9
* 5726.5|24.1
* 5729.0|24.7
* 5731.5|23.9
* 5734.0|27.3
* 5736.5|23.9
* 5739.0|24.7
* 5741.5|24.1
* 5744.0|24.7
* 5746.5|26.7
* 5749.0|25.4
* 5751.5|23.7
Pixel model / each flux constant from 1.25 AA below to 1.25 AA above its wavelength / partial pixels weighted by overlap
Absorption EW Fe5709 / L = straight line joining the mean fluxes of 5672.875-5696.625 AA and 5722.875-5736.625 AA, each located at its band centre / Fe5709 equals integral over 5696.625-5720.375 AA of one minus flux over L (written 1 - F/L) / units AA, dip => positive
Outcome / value 1.1 AA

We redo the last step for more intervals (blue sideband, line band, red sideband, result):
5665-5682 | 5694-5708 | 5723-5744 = 0.47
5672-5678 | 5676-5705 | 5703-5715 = 0.36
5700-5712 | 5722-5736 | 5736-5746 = -0.74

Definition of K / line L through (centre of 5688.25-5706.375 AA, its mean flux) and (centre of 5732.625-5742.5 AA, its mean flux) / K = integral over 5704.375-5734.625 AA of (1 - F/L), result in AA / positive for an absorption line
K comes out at 0.3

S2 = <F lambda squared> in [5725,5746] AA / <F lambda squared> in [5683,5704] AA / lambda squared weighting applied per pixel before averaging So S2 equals 1.1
